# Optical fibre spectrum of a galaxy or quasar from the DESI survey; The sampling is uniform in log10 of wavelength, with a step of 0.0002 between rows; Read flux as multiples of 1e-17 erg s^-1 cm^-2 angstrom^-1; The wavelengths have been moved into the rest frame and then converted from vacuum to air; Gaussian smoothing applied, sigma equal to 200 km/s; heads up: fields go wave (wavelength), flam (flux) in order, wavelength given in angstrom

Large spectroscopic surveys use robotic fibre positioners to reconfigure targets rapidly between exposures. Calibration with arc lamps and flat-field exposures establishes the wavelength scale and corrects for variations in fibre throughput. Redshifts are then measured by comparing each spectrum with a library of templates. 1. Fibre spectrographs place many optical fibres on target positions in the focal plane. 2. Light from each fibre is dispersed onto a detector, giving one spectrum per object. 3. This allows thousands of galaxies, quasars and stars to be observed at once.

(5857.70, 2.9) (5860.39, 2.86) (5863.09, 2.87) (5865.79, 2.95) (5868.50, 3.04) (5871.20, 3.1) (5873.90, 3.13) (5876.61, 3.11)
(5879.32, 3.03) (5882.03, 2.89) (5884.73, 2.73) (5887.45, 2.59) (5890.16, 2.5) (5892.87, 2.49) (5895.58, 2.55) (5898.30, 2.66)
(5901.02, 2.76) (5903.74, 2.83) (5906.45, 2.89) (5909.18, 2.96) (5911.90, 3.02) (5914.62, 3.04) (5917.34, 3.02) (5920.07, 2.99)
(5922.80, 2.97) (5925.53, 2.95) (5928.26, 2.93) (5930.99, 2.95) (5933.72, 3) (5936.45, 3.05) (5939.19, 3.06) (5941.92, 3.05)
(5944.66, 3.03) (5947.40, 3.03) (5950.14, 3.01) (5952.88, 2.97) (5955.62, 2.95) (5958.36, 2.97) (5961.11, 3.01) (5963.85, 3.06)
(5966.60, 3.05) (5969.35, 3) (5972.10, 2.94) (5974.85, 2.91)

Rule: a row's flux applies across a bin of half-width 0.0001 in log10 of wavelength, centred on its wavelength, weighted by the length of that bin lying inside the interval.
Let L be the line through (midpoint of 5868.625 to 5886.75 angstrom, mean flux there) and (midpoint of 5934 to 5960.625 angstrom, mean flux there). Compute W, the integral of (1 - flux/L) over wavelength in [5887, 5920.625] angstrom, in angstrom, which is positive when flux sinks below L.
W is 2.3 angstrom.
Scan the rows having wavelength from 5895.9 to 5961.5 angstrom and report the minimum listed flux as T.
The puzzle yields 2.66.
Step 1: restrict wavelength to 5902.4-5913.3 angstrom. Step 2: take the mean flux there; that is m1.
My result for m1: 2.93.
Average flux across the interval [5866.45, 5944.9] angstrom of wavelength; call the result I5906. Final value 2.91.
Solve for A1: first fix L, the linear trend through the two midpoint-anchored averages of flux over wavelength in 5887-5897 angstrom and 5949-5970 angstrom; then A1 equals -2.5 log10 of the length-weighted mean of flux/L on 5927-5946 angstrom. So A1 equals -0.06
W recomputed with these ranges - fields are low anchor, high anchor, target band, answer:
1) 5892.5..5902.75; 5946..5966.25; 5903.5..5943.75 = -2.7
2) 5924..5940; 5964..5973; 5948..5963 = 0.1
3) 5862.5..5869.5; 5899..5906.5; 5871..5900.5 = 0.9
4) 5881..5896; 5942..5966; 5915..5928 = -0.8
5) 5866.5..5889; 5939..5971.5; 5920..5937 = 0.1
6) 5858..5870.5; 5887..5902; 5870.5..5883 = -1.2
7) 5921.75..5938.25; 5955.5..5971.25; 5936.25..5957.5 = -0.2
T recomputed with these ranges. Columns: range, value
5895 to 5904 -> 2.55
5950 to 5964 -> 2.95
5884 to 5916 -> 2.49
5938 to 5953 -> 2.97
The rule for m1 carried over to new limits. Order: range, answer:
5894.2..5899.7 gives 2.6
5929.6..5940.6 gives 3.02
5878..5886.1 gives 2.88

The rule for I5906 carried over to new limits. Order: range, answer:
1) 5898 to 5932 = 2.93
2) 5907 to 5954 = 3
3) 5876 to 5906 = 2.74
